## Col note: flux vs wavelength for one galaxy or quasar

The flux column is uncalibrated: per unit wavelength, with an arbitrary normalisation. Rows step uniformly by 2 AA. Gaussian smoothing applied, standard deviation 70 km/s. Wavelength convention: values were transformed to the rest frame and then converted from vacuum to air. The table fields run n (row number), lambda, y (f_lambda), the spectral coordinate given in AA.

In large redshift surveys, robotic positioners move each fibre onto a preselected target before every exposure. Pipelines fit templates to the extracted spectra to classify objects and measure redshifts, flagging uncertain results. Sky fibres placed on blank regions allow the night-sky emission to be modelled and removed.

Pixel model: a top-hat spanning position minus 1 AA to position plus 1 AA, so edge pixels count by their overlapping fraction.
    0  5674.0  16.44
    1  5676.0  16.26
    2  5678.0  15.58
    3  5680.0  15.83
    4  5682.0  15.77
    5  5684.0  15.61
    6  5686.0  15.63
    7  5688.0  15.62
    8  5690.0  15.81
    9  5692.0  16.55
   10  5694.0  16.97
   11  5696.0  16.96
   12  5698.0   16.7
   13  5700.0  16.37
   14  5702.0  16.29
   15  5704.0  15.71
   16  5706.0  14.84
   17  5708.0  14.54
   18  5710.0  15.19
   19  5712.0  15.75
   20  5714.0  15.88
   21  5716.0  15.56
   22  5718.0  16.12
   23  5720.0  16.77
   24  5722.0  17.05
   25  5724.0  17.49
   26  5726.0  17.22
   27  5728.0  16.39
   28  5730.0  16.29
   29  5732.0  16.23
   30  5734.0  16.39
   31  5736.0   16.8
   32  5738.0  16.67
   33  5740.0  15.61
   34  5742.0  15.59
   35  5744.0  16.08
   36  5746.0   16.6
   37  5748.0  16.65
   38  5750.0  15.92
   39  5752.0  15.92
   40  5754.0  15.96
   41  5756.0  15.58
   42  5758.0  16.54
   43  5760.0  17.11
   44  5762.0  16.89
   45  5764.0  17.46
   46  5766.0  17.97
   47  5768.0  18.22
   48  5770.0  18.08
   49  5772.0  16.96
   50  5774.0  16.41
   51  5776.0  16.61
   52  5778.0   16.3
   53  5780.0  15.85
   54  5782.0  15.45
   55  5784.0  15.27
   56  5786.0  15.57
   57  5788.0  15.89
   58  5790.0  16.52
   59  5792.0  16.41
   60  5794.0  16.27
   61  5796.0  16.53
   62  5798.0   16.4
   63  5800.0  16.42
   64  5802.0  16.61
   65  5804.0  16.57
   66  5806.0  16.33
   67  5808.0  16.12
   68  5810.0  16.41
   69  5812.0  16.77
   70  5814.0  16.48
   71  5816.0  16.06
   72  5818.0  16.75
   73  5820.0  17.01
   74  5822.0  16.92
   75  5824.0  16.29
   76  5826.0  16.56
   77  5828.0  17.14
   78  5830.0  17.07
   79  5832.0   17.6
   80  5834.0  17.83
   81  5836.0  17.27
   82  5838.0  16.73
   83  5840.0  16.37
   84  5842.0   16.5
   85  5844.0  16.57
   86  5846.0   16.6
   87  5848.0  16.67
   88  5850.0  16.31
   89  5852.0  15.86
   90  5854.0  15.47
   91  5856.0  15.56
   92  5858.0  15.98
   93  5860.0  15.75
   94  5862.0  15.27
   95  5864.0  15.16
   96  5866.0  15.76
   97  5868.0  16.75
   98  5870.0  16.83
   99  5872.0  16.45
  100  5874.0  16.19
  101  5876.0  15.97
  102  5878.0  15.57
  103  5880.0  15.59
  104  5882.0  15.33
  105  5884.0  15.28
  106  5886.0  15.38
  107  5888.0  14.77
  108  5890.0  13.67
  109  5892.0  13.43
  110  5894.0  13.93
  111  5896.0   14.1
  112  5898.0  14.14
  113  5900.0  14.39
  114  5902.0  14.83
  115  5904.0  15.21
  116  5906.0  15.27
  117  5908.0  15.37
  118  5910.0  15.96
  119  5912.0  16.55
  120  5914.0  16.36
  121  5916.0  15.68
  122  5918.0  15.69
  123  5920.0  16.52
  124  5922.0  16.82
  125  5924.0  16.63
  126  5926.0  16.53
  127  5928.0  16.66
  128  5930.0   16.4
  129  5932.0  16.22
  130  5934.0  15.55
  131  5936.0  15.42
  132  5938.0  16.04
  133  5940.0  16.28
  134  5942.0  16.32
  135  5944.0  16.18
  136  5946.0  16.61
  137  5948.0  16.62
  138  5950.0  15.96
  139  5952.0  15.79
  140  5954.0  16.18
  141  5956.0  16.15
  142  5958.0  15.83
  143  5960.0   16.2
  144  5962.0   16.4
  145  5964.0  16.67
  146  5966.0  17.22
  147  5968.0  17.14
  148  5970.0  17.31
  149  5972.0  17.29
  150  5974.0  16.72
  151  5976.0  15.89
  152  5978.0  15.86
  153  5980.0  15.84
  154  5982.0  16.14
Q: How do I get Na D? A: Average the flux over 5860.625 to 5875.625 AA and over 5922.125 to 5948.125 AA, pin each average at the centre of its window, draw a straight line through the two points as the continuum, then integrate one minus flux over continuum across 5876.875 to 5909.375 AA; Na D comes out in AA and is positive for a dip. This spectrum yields 2.7 AA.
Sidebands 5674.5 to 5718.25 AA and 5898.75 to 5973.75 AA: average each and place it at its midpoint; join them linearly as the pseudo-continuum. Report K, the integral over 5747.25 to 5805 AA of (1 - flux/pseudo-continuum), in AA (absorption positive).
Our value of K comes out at -1.8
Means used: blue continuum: 15.9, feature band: 16.5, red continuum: 16.2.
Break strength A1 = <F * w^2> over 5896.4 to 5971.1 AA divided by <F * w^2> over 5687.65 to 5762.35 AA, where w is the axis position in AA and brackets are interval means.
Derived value 1.06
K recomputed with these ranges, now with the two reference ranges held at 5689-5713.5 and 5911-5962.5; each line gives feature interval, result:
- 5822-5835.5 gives -0.8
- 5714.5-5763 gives -1.1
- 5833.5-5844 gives -0.5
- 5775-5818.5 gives -0.5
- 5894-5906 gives 1.2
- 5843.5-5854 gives -0.1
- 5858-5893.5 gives 1.5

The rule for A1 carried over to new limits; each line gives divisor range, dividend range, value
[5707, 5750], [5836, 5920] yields 1.01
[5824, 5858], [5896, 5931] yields 0.97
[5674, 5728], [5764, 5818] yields 1.06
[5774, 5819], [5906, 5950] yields 1.04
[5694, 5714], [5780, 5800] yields 1.04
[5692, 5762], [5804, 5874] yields 1.05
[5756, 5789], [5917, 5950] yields 1.03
